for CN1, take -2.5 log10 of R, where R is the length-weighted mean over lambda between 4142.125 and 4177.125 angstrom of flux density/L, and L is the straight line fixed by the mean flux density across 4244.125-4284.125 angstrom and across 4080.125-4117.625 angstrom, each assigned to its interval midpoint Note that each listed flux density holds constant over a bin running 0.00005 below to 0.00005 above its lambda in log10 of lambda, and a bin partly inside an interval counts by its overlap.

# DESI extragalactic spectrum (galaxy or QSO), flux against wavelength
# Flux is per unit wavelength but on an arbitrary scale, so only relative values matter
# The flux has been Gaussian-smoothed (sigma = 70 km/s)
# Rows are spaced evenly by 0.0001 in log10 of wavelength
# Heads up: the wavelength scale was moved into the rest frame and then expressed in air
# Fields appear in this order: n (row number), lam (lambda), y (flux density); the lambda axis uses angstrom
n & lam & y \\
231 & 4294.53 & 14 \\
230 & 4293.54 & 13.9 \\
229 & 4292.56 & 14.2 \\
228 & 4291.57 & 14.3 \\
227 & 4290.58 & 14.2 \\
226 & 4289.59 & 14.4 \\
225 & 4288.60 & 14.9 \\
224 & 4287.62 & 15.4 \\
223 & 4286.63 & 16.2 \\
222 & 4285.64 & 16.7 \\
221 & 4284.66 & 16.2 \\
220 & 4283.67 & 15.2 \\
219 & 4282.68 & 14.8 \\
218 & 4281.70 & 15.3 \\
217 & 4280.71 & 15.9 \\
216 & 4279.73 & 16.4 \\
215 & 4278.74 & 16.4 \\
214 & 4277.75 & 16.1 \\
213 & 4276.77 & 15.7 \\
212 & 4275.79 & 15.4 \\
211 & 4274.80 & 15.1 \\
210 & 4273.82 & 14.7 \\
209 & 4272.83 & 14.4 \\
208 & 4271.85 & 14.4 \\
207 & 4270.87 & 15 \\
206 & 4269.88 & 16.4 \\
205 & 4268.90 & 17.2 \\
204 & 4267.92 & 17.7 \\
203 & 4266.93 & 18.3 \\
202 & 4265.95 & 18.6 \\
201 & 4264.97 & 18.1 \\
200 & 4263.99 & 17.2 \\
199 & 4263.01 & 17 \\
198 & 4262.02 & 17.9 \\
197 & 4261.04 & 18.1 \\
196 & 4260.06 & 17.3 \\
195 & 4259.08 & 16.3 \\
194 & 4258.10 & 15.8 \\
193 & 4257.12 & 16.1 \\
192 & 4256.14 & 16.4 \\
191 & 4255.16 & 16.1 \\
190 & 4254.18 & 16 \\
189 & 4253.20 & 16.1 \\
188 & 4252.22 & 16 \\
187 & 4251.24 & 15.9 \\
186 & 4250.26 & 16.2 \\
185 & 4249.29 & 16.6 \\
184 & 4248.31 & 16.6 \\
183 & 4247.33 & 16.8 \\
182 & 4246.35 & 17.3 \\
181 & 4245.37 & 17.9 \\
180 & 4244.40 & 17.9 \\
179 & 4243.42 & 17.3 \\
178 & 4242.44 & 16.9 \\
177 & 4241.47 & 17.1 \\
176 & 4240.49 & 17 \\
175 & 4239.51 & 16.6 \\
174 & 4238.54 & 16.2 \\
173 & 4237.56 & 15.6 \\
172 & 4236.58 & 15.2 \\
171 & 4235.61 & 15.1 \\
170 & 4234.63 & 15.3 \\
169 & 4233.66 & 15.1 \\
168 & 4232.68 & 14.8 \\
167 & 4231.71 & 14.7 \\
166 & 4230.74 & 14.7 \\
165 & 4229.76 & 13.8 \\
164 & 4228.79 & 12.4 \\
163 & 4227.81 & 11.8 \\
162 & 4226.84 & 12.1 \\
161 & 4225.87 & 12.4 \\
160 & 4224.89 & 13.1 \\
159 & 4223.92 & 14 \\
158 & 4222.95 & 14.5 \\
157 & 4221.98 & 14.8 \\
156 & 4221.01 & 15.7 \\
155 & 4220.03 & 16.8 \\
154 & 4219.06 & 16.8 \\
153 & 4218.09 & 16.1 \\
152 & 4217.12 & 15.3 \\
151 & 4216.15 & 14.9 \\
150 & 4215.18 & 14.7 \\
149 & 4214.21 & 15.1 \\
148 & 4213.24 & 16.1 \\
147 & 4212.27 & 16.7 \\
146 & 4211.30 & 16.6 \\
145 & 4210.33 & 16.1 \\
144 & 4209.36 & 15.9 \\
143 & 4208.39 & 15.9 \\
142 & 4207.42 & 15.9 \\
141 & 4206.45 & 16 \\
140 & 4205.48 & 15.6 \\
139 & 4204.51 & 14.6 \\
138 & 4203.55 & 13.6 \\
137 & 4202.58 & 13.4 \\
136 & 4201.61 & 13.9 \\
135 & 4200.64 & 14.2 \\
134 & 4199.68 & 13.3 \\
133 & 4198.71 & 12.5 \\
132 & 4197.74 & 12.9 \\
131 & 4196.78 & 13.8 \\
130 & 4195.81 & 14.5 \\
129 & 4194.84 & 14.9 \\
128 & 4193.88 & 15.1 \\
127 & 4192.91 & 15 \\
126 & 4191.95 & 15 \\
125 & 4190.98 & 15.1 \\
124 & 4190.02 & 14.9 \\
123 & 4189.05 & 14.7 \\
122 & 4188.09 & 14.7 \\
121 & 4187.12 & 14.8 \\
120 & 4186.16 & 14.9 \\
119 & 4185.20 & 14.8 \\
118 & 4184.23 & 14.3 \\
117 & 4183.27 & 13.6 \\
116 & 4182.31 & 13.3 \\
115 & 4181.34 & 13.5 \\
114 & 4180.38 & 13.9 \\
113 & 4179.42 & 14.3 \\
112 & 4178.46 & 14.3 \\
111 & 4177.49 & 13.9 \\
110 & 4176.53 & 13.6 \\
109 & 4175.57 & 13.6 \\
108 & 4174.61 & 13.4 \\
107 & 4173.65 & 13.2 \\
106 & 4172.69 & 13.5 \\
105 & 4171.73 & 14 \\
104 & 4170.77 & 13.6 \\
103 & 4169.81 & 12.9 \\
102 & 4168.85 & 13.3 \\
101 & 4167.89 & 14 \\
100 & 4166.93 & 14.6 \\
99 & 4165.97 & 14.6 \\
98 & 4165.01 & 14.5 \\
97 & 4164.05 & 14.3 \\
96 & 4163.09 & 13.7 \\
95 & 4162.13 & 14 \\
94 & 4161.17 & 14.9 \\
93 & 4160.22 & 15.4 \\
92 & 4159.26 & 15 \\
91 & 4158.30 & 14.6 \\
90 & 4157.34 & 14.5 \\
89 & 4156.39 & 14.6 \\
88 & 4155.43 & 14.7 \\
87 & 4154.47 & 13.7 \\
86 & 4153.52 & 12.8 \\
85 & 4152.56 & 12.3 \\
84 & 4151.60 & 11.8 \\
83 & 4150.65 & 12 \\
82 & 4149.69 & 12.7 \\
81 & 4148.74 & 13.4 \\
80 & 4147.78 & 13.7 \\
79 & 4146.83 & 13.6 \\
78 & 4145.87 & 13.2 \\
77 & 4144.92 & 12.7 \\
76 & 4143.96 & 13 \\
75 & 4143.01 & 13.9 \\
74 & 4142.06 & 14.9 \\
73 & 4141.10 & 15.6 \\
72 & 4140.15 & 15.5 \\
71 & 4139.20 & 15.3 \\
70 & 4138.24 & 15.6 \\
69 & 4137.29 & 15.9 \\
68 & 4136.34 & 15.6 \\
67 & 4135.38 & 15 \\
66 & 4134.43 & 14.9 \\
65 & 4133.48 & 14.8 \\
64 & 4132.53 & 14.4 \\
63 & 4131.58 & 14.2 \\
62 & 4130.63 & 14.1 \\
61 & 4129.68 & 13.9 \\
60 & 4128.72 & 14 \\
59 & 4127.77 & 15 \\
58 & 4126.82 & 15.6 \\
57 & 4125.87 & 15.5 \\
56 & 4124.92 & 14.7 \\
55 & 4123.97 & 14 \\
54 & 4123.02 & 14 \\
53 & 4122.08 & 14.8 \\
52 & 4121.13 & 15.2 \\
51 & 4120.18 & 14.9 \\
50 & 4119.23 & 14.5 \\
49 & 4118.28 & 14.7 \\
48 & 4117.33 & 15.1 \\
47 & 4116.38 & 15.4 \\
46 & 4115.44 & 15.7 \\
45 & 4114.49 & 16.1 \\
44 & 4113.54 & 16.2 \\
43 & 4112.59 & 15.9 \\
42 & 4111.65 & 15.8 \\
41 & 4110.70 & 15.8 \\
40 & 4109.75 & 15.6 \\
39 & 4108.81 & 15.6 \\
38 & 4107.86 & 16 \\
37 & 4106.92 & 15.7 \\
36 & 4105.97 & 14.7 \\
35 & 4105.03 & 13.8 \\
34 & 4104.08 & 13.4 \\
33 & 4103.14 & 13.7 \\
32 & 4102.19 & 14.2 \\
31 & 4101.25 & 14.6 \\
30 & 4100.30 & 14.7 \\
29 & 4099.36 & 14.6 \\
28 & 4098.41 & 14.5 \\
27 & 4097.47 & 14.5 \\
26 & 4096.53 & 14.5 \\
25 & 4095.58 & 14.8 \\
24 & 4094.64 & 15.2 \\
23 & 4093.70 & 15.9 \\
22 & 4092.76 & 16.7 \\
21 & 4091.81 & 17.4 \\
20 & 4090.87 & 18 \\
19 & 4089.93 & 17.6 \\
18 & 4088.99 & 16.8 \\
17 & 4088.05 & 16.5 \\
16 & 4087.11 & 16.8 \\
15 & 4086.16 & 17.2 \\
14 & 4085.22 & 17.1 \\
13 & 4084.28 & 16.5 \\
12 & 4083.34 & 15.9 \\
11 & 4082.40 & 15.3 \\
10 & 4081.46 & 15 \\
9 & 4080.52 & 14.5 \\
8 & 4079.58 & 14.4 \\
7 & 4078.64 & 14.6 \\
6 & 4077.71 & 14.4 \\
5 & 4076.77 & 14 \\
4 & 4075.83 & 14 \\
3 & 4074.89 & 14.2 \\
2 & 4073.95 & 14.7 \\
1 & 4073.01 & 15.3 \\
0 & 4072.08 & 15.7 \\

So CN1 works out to 0.159 mag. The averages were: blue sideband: 15.6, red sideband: 16.4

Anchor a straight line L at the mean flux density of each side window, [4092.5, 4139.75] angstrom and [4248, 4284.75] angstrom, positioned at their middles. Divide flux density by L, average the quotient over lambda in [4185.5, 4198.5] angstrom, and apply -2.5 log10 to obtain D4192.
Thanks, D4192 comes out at 0.07 mag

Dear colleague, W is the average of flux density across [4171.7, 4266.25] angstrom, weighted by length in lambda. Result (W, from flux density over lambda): 15.2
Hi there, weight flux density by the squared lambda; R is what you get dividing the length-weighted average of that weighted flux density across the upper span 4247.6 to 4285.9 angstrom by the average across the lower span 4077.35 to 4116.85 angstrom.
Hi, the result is 1.1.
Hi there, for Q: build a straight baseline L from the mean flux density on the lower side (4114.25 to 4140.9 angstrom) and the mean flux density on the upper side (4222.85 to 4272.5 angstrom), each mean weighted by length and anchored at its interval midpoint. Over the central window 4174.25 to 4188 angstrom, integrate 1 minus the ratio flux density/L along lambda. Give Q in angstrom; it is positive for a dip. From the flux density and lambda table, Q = 1.2 angstrom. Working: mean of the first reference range 14.9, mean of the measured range 14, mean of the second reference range 16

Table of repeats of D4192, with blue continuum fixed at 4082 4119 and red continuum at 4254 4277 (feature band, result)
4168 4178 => 0.18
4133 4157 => 0.13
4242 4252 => -0.03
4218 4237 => 0.13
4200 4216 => 0.06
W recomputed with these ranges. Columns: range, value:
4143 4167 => 13.8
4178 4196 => 14.5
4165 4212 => 14.3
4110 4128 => 15.2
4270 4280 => 15.4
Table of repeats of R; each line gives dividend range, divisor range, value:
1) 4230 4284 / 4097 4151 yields 1.18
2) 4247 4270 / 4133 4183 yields 1.26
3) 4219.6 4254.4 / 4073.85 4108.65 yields 1.08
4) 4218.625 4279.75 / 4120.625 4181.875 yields 1.18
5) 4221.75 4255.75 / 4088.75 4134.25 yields 1.08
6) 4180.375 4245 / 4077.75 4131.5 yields 1.03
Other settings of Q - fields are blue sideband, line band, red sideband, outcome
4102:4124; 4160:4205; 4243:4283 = 4.6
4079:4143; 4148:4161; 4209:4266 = 1.5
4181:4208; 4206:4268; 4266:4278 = -2.7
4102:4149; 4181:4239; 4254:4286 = 3.7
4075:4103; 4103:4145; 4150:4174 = -0.7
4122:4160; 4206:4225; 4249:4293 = -0.4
